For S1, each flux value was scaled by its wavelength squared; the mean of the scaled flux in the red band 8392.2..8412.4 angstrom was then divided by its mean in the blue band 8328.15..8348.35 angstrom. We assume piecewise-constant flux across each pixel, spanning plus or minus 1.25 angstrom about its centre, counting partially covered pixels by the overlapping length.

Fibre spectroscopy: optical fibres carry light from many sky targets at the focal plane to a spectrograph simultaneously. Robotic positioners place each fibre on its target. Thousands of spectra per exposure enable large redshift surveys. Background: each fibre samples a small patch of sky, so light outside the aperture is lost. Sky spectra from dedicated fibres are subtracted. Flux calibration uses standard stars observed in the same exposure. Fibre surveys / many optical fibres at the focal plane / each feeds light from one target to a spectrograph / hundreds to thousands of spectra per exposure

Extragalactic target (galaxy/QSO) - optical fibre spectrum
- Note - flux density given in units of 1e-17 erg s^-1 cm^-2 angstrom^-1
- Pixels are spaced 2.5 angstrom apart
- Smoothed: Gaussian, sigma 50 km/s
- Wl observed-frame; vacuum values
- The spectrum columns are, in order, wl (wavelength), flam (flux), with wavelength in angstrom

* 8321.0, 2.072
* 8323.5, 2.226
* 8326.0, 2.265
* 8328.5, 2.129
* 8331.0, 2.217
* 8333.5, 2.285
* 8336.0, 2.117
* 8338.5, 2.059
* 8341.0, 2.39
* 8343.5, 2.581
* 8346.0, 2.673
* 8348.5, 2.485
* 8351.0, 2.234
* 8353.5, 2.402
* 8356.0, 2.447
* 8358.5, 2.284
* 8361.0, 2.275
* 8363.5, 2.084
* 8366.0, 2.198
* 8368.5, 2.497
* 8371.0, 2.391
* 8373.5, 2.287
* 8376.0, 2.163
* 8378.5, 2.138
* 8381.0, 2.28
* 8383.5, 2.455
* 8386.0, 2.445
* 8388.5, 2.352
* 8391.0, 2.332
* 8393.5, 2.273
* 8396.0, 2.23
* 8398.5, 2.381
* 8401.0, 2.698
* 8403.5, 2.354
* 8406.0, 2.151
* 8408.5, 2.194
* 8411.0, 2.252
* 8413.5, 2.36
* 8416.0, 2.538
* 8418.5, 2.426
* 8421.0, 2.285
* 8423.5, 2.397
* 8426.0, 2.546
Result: 1.0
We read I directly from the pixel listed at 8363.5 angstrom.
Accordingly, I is 2.084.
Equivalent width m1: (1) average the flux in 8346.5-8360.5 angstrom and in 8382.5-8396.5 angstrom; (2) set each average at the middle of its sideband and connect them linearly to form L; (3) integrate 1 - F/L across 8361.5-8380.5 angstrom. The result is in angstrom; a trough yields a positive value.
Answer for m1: 0.9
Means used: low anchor 2.38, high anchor 2.35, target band 2.25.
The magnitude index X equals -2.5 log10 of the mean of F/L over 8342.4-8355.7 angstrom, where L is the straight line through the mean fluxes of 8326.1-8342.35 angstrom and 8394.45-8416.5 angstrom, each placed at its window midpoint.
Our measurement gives -0.109 mag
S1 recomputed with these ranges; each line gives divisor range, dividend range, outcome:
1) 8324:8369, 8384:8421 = 1.03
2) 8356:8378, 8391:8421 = 1.04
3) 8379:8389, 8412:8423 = 1.02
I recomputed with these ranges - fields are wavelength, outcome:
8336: 2.117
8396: 2.23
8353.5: 2.402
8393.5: 2.273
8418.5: 2.426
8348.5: 2.485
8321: 2.072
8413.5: 2.36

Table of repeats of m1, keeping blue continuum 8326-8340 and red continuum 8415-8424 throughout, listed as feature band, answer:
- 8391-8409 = 0.2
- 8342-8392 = -1.9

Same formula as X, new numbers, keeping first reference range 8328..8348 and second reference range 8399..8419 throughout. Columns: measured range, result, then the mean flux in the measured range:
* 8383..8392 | -0.02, 2.39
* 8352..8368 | 0.02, 2.29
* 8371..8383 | 0.05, 2.25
